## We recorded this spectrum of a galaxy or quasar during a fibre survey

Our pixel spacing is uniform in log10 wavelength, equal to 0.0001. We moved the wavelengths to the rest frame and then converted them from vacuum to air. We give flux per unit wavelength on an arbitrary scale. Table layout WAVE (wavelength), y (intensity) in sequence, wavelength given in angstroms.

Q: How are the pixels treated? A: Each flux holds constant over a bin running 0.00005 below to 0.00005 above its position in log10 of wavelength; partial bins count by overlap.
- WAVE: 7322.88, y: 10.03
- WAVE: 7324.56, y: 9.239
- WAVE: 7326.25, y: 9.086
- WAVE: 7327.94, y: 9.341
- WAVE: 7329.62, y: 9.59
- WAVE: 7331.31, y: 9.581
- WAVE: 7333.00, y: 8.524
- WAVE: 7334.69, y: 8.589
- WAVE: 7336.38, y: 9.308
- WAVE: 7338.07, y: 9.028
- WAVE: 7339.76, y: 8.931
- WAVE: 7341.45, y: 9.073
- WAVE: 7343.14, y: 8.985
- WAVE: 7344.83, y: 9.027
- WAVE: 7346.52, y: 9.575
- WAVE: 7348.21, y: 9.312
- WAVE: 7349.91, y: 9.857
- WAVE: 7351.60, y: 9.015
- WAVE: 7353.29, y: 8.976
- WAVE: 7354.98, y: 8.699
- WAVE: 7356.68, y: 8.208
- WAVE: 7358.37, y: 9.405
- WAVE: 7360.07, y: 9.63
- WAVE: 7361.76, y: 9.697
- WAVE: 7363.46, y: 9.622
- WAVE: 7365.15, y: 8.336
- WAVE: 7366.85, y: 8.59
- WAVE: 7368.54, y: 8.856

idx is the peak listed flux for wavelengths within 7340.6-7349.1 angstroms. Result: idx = 9.575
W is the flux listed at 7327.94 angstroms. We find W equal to 9.341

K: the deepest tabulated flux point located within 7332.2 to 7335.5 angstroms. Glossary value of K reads 8.524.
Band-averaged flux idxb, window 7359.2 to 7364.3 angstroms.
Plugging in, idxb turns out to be 9.64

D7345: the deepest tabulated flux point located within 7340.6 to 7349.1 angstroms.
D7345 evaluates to 8.985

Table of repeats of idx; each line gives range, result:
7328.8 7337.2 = 9.59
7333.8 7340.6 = 9.308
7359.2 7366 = 9.697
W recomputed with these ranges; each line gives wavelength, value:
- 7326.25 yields 9.086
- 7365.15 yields 8.336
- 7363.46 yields 9.622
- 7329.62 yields 9.59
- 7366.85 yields 8.59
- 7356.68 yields 8.208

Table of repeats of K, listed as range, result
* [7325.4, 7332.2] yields 9.086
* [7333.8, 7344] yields 8.589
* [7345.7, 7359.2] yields 8.208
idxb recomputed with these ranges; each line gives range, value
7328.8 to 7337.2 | 9.11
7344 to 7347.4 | 9.31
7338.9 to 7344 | 9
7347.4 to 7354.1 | 9.29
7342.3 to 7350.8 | 9.35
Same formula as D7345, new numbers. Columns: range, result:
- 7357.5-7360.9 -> 9.405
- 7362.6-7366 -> 8.336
